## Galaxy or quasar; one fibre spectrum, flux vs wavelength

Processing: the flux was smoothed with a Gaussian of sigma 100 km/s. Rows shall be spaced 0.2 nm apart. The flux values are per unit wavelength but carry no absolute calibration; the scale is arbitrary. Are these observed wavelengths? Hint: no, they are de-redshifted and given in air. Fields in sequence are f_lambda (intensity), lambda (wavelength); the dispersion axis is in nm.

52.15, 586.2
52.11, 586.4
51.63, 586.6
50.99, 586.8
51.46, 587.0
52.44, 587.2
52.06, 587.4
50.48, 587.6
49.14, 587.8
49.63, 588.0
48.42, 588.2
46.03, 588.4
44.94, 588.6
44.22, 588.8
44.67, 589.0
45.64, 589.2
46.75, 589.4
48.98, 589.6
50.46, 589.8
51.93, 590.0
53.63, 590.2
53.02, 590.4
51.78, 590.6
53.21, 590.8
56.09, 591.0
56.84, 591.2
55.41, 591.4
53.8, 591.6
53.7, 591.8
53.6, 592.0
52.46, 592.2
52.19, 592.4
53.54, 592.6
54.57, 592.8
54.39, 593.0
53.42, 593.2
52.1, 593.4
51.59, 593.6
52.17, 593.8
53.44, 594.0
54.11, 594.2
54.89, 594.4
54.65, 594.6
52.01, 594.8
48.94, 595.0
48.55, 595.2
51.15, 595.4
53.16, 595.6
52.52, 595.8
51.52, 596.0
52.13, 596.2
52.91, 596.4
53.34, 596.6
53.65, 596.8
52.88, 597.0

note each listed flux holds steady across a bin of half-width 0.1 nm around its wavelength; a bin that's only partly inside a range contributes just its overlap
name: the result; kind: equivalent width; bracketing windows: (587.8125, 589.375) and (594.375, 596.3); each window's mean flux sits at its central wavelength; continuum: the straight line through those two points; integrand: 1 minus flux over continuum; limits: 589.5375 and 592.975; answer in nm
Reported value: -0.34 nm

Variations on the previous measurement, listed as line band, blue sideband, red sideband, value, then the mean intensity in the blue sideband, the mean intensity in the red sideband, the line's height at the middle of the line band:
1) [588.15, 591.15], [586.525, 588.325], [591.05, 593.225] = 0.162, 50.6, 54.1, 52.2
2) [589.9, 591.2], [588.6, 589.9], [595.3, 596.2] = -0.158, 46.6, 52.1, 47.7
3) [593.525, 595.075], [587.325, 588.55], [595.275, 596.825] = -0.033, 49.1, 52.4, 51.7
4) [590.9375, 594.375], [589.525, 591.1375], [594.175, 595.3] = -0.095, 52.5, 52.1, 52.3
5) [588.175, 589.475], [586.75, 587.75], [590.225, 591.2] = 0.170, 51.4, 53.9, 52.5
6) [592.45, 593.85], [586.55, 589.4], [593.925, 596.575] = -0.051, 48.6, 52.3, 51.2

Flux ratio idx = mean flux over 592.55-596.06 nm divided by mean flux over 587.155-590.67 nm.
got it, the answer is 1.1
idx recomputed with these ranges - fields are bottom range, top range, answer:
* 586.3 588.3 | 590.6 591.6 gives 1.08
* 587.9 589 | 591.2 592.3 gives 1.16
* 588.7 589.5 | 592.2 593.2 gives 1.18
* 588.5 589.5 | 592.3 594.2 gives 1.17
